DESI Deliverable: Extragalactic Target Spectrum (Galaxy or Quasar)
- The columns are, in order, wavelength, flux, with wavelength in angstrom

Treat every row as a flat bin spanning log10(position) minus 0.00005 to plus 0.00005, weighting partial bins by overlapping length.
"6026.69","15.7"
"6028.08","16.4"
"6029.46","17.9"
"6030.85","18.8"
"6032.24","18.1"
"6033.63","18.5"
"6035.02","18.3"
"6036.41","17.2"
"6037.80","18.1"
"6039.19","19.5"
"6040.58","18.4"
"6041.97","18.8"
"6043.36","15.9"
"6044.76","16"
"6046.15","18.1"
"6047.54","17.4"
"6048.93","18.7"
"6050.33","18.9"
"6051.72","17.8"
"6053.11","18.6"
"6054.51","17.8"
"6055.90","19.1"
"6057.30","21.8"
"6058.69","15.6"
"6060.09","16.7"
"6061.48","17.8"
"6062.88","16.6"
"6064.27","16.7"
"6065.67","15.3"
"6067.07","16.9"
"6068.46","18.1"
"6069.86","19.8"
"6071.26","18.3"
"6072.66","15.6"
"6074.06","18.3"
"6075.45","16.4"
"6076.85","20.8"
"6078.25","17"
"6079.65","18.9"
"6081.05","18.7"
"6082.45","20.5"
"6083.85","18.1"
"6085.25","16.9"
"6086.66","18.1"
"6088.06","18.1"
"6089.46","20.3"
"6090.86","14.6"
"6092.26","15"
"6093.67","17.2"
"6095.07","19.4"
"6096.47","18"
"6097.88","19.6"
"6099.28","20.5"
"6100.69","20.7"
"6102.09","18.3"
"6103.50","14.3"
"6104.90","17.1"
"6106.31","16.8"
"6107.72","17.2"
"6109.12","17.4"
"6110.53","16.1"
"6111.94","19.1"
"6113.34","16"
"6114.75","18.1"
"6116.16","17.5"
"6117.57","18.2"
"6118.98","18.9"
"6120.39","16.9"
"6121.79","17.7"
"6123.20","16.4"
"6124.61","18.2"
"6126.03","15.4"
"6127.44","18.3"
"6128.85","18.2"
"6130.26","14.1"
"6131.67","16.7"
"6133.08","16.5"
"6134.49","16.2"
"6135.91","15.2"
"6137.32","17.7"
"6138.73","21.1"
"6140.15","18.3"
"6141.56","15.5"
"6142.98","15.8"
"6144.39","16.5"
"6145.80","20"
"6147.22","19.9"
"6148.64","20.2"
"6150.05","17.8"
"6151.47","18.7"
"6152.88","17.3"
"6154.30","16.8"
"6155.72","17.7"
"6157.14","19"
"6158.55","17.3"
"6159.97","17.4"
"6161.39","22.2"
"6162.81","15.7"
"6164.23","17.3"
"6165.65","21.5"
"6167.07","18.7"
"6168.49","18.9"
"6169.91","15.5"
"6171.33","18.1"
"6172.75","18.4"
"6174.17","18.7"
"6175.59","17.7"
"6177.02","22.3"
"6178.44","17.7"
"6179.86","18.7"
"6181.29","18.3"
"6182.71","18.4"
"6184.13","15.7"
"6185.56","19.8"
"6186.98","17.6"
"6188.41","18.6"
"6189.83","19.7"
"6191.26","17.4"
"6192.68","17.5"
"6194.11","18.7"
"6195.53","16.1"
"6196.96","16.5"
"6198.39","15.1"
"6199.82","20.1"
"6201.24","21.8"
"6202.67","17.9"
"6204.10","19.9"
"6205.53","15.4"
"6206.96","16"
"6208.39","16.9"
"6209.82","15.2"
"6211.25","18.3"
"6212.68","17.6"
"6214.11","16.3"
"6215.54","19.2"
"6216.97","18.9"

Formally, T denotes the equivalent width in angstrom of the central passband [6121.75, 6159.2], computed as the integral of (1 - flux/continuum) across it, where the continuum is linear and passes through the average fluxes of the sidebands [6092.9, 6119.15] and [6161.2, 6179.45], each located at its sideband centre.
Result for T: 1.55 angstrom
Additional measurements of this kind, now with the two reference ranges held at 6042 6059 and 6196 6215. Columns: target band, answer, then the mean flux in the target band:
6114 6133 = 0.6 angstrom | 17.2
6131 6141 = 0.2 angstrom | 17.4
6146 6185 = -1.7 angstrom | 18.4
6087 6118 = 0.3 angstrom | 17.7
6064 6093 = 0.3 angstrom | 17.7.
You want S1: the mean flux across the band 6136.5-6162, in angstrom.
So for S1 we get 18.3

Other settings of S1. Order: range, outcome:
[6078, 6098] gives 18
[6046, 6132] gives 17.7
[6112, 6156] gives 17.5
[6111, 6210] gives 17.8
